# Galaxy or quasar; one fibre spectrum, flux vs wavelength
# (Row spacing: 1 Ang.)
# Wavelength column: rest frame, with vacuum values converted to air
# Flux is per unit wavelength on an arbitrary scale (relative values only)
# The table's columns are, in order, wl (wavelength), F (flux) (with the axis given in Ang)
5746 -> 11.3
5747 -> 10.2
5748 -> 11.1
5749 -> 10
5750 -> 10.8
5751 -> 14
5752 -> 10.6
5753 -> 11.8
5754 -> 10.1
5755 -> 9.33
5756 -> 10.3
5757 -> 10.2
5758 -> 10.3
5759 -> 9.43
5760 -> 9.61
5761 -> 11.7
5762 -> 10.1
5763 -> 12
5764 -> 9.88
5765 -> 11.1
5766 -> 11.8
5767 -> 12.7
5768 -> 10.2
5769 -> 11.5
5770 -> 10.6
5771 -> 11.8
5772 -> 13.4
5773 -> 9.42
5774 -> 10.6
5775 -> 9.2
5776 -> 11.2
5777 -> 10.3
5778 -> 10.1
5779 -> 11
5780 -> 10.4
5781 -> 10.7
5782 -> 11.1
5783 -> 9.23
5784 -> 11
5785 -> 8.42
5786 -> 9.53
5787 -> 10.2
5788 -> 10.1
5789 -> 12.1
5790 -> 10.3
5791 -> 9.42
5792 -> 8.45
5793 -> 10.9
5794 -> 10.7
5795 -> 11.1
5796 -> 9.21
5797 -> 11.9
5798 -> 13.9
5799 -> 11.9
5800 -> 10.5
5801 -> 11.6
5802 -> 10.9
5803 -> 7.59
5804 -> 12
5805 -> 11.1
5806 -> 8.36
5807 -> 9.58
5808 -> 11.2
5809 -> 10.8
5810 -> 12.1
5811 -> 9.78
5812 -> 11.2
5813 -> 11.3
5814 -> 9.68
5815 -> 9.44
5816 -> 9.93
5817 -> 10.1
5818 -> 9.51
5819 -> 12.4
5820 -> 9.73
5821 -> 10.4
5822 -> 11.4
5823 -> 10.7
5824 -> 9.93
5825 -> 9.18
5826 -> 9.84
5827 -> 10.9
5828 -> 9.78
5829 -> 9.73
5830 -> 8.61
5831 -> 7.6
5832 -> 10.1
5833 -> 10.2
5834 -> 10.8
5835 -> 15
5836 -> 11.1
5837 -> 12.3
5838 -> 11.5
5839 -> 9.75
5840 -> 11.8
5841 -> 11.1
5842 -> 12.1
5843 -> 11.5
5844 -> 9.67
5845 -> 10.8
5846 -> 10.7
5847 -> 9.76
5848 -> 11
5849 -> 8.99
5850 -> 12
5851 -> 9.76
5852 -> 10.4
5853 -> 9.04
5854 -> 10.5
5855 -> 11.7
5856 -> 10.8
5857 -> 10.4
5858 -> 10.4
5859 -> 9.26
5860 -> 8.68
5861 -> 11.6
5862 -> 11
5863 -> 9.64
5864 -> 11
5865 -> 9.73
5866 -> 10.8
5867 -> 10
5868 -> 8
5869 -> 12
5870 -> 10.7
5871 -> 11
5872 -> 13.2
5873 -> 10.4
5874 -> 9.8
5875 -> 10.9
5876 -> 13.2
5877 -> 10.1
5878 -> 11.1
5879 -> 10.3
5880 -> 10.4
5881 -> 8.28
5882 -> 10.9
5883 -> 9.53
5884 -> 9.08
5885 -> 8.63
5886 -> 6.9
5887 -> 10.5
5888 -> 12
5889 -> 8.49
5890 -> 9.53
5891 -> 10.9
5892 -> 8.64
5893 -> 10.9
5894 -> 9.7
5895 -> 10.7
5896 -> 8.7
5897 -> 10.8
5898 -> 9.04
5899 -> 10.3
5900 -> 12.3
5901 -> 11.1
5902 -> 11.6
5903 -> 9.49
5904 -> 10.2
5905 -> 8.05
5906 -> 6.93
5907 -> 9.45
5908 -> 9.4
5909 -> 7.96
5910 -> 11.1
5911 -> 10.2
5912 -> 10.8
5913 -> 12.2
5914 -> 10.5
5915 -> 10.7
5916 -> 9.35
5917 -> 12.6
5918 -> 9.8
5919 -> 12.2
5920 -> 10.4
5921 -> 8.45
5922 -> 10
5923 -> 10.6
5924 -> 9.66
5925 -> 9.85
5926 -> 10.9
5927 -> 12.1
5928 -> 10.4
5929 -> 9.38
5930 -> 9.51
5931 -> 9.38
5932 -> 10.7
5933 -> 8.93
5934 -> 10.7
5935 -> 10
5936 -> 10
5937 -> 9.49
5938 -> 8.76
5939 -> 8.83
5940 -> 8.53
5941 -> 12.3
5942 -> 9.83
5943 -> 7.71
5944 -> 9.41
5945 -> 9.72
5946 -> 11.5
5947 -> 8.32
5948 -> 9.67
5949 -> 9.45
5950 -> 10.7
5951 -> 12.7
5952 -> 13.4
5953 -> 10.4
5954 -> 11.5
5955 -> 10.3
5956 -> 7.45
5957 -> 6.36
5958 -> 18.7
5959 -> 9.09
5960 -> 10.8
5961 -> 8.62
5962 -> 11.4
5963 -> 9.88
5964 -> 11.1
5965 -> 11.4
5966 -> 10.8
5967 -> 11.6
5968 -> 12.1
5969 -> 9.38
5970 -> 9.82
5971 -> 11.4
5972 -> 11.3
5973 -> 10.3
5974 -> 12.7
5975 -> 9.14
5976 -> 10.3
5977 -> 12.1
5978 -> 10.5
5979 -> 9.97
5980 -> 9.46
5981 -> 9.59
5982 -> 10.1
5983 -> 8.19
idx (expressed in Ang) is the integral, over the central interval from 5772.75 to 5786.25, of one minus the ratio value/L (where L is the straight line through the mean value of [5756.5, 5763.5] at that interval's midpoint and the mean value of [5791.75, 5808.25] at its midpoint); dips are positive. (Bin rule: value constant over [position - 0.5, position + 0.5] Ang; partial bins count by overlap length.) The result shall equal 0.5 Ang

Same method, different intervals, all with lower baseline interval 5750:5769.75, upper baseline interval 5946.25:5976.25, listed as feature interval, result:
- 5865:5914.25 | 2.8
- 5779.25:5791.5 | 0.7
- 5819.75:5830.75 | 0.9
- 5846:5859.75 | 0.6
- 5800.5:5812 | 0.4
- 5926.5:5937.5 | 0.7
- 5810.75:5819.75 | 0.4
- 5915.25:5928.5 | 0.3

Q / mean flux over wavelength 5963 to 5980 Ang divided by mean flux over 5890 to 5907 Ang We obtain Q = 1.09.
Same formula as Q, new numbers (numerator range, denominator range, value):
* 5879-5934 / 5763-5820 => 0.94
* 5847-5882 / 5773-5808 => 1.00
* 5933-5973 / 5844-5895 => 1.01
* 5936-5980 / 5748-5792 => 0.98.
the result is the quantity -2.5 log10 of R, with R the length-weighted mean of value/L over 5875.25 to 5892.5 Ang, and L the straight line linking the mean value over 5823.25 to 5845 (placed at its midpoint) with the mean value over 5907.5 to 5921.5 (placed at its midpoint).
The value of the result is 0.059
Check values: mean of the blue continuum 10.6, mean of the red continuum 10.4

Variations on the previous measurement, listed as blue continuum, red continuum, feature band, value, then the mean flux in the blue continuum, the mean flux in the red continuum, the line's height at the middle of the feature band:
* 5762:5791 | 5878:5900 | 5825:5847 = -0.045 mag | 10.7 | 9.81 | 10.2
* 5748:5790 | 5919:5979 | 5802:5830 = 0.034 mag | 10.7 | 10.3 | 10.6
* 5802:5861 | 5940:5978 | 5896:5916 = 0.049 mag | 10.4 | 10.6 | 10.5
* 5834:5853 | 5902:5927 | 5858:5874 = 0.028 mag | 11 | 10.1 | 10.7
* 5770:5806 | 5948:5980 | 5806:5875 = 0.014 mag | 10.6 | 10.8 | 10.6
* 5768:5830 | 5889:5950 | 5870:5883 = -0.060 mag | 10.5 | 9.99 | 10.2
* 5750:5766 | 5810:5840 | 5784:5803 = 0.004 mag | 10.7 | 10.5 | 10.6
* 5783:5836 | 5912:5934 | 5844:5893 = 0.015 mag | 10.4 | 10.4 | 10.4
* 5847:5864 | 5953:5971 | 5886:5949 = 0.054 mag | 10.3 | 10.6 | 10.5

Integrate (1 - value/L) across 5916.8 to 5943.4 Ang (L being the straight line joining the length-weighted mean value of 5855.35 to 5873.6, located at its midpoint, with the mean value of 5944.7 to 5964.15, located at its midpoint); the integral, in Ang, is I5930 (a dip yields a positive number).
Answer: 1.3 Ang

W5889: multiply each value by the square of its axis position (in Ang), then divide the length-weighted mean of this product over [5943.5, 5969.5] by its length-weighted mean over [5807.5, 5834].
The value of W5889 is 1.09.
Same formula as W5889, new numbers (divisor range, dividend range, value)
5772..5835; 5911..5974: 1.05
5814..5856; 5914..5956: 1.00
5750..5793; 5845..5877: 1.02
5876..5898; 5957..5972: 1.14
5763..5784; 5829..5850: 1.01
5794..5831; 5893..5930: 1.01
